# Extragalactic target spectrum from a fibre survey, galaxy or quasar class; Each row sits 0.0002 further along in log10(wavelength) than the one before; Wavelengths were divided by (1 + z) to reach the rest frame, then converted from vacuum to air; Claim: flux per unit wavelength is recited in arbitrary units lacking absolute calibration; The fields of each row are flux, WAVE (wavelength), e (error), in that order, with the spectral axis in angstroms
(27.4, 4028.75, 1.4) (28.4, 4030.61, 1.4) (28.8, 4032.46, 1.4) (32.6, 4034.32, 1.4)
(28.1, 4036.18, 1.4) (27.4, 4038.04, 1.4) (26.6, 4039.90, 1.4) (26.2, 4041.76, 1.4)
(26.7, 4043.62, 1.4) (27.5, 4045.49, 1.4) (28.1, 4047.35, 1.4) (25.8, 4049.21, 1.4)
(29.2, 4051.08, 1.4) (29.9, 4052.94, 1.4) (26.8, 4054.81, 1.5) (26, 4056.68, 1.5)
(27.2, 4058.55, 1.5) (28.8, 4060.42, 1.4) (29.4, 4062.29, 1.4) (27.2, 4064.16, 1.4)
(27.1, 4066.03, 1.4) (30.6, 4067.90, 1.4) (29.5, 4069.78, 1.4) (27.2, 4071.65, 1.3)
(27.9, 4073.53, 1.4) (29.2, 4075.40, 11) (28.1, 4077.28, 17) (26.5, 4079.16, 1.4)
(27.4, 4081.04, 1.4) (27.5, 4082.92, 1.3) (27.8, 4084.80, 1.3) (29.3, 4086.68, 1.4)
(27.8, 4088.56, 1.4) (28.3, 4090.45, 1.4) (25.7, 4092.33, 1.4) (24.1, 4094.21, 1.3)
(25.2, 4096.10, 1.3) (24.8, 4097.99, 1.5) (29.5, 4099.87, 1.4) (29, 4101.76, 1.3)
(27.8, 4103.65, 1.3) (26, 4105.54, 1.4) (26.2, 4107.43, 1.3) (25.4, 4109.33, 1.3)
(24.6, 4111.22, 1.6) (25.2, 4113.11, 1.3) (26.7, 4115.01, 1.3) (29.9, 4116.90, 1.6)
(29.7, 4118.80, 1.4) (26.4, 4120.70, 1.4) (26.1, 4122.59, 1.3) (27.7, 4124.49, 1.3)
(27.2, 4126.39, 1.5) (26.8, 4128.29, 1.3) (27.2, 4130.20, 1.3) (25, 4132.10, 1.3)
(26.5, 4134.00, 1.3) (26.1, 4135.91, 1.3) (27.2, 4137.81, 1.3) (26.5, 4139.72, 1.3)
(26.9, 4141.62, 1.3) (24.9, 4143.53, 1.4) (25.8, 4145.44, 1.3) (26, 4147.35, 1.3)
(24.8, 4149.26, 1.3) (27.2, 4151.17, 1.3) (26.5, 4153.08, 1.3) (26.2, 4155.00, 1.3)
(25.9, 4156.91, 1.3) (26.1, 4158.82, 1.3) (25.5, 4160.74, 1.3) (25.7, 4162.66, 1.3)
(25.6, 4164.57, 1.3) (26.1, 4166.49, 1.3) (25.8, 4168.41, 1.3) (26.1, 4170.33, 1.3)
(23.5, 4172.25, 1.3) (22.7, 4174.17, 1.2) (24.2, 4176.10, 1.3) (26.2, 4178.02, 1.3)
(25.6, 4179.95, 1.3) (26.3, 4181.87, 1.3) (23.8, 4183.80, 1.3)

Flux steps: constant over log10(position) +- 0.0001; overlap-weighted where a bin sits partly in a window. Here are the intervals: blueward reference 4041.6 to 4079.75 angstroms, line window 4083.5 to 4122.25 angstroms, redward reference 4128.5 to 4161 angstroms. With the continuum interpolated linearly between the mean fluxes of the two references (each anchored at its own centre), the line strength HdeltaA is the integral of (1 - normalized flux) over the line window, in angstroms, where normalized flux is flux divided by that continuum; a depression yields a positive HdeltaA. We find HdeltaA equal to 0.1 angstroms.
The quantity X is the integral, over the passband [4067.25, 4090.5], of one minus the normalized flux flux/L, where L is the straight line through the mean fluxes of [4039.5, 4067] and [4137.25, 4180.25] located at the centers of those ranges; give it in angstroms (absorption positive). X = -1.0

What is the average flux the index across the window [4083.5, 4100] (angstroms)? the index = 26.8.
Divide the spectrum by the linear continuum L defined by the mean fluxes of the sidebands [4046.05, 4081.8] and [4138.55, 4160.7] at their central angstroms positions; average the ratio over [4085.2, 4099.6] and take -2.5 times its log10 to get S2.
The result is 0.03 mag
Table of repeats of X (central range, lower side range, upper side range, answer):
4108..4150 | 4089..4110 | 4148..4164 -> -0.3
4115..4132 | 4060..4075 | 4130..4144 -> -0.5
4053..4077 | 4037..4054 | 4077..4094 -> -0.6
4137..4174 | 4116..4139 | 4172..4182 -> -0.1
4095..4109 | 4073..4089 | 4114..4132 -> 0.4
